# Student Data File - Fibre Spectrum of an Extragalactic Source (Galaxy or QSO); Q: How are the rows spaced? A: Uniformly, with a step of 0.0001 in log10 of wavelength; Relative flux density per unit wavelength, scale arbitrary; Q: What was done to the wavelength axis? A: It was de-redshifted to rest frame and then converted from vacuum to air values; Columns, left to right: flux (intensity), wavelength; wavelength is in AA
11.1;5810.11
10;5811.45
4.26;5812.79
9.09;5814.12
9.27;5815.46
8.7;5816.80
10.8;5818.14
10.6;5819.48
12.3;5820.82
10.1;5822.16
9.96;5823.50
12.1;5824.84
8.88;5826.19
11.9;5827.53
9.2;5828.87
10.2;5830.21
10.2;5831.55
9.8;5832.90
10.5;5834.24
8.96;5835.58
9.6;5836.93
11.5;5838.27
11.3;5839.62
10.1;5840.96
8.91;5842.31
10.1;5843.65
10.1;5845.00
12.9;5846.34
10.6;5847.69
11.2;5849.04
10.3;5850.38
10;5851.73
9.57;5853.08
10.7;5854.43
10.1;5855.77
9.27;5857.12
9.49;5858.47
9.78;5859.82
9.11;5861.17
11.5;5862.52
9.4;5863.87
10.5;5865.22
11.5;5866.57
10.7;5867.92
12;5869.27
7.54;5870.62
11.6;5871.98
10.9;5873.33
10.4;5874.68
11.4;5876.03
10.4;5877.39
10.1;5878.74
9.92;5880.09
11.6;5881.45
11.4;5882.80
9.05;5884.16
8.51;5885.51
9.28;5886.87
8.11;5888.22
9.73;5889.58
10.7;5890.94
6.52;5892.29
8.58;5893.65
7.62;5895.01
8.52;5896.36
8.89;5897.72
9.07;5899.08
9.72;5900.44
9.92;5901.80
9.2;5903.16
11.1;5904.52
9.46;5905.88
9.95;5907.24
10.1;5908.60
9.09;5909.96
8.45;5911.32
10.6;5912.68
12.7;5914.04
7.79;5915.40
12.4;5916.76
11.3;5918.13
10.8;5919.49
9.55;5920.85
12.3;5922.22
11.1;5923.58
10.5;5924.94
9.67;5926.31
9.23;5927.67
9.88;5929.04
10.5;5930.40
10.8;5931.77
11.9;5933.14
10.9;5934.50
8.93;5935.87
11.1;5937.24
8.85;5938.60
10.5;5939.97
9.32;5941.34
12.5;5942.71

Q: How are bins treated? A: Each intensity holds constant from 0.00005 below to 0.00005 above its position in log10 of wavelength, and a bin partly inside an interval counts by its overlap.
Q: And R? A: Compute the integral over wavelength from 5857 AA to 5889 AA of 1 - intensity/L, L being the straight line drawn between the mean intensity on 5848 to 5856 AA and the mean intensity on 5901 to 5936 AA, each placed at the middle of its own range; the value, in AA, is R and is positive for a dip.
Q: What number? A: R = 0.6 AA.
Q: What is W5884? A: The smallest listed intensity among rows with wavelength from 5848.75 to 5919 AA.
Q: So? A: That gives 6.52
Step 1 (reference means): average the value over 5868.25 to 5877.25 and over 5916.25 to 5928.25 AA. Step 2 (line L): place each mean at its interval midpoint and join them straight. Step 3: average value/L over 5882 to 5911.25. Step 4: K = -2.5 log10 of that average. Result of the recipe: 0.16 mag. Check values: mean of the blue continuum 10.6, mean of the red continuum 10.7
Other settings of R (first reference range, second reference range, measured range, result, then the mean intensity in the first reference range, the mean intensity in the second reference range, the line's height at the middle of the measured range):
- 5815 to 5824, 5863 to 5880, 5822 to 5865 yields 0.7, 10.3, 10.5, 10.4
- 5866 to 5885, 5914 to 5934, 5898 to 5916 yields 1.4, 10.6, 10.6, 10.6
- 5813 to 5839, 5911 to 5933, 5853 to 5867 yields 0.2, 10.1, 10.5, 10.2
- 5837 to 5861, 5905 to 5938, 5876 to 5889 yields 0.5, 10.3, 10.4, 10.3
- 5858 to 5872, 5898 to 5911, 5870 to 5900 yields 1.2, 10.2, 9.67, 9.95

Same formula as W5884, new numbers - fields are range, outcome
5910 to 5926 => 7.79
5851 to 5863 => 9.11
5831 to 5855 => 8.91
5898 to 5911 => 9.07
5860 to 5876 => 7.54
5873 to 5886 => 8.51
